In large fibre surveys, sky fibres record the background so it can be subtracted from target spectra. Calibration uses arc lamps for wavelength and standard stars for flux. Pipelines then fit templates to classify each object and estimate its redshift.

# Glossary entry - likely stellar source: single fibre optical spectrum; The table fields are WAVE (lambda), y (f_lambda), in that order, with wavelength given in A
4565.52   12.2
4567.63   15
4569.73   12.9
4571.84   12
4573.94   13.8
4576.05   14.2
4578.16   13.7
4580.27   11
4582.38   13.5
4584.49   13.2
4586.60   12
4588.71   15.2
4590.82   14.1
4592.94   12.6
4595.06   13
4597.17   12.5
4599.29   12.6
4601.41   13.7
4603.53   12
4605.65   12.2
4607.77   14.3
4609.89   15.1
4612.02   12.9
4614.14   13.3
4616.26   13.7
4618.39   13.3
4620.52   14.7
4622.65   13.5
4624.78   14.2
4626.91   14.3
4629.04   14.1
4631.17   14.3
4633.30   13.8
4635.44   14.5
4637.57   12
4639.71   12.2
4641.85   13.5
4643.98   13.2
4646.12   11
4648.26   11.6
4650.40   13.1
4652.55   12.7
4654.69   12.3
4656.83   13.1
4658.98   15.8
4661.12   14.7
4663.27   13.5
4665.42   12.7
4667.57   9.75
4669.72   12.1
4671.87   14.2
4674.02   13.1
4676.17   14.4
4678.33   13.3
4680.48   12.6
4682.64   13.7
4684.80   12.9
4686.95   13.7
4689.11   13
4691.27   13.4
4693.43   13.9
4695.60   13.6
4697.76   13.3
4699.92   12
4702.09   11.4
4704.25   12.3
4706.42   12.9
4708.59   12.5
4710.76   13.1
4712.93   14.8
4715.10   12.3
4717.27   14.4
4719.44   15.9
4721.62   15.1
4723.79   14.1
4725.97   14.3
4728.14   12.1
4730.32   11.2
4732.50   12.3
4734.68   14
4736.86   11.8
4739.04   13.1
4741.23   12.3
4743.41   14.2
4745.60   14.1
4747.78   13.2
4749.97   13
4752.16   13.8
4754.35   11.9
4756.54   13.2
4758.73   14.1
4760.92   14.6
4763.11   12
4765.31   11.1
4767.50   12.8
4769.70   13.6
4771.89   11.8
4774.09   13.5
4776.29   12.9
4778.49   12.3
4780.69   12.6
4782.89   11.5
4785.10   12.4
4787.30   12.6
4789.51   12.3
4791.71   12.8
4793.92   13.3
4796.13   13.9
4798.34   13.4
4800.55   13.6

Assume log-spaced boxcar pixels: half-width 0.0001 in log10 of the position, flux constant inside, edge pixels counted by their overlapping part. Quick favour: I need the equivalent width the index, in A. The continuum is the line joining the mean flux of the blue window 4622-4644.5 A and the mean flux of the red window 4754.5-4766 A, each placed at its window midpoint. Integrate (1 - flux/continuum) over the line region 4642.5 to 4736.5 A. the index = 1.33 A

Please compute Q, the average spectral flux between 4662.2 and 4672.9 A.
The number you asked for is 12.4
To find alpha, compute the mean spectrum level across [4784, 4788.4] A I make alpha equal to 12.5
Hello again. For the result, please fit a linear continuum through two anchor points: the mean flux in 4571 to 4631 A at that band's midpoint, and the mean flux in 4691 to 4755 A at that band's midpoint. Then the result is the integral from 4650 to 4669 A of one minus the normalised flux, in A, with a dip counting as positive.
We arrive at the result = 0.4 A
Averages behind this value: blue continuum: 13.4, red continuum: 13.2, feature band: 13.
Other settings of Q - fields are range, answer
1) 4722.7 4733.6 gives 12.8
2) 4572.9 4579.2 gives 13.9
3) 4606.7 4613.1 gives 14.1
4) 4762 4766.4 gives 11.6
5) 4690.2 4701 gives 13.2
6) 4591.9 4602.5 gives 12.9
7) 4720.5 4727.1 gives 14.5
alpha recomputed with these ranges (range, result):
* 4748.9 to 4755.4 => 12.9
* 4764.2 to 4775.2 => 12.6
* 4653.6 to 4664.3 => 13.9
